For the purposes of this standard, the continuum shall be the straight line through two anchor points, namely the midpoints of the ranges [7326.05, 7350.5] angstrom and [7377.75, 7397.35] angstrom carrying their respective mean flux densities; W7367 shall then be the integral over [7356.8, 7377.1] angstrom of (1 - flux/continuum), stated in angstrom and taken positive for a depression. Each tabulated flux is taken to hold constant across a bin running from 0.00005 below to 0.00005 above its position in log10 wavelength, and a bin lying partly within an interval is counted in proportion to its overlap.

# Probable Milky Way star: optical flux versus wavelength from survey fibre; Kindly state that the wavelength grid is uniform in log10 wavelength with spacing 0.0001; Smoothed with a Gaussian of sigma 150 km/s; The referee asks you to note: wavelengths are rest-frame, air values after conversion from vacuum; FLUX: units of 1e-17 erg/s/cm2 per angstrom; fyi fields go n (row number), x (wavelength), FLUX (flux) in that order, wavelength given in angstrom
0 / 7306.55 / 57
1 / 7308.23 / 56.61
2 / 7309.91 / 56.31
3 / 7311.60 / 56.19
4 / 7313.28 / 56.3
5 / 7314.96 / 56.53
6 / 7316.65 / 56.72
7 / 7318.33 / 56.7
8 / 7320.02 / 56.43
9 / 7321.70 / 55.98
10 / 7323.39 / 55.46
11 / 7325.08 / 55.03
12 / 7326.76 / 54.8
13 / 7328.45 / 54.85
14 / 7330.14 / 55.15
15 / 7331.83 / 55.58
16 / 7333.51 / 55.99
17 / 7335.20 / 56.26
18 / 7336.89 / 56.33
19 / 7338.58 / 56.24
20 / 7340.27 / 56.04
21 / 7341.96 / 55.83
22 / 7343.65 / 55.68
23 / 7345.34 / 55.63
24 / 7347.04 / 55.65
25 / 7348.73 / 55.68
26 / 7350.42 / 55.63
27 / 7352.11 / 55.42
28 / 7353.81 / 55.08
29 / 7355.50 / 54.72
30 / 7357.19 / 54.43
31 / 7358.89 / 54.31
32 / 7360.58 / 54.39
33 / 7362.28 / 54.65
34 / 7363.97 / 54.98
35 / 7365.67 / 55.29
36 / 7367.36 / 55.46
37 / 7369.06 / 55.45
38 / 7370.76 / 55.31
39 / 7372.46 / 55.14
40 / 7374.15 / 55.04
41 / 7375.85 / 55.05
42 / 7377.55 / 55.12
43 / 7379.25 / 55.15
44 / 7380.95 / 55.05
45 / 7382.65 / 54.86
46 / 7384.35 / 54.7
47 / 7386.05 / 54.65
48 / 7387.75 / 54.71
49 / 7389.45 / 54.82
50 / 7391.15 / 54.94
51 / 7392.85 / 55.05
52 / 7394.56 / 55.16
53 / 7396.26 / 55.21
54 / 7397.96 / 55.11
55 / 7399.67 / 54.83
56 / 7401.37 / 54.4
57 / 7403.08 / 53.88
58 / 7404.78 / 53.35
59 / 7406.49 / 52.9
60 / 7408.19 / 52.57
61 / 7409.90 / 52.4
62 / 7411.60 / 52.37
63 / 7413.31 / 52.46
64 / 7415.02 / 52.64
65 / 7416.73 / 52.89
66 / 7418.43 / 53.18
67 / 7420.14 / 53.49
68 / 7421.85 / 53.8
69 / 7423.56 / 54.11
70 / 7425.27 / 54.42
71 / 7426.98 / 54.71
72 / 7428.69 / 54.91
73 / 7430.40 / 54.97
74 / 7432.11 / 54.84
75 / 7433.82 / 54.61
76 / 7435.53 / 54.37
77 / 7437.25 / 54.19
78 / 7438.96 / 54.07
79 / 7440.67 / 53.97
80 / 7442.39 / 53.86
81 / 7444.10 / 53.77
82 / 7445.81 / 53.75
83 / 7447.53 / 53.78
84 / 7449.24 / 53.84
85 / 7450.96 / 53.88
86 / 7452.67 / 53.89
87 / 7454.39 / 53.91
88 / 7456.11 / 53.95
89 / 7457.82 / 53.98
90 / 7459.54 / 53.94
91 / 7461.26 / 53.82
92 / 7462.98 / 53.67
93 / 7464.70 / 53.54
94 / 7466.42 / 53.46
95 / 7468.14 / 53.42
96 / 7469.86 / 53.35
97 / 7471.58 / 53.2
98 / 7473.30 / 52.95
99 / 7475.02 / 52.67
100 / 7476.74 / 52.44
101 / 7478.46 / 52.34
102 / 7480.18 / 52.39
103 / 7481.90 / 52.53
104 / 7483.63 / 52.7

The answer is 0.1 angstrom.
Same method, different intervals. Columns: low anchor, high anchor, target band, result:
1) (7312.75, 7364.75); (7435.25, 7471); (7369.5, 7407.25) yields 0.0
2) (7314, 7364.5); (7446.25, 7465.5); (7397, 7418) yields 0.5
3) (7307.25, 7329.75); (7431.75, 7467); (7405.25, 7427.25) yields 0.5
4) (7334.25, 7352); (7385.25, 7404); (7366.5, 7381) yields 0.0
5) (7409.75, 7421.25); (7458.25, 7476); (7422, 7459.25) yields -0.7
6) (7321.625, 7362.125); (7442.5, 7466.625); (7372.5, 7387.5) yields 0.0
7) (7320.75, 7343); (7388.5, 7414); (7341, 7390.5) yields -0.2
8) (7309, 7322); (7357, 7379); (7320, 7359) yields 0.2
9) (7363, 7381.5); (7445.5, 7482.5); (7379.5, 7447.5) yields 0.3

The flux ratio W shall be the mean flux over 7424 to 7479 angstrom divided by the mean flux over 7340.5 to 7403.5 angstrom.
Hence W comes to 1.0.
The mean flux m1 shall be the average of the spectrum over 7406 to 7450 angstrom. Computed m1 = 53.7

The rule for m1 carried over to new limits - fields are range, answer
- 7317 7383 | 55.4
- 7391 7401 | 55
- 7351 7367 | 54.9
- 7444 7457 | 53.9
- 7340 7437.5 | 54.6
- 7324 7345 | 55.7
